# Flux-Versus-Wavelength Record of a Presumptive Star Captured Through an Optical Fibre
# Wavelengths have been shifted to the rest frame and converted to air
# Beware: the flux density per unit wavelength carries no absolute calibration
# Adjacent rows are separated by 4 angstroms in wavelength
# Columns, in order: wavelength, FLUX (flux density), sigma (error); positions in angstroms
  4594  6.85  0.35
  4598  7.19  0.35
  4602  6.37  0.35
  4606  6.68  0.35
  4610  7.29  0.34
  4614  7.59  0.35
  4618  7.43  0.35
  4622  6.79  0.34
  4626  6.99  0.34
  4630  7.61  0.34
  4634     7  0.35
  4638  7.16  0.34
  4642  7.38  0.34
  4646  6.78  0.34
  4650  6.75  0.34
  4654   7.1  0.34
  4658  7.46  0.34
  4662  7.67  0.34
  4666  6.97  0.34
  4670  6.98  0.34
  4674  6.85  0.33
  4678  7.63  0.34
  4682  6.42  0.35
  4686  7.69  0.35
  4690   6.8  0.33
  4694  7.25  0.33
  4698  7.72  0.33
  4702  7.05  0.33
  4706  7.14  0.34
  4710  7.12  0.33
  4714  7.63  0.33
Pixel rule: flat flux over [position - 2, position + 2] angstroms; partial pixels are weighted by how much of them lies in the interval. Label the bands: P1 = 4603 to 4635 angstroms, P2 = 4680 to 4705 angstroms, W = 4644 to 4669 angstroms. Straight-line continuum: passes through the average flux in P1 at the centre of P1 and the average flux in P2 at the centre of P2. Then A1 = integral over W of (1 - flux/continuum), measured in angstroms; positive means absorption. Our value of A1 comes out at 0.1 angstroms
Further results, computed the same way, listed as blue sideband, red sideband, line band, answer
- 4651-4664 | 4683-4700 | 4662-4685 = 0.86 angstroms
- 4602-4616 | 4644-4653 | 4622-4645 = -0.89 angstroms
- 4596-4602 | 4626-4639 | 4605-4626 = -0.28 angstroms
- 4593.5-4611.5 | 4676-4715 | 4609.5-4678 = -1.43 angstroms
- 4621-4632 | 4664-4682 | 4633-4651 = 0.22 angstroms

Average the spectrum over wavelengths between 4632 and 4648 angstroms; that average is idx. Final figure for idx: 7.08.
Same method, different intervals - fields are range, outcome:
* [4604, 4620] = 7.25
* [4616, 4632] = 7.21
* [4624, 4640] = 7.19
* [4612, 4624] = 7.27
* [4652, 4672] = 7.24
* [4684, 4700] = 7.37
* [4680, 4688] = 7.05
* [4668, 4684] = 6.97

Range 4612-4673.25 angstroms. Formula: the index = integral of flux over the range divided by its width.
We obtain 7.17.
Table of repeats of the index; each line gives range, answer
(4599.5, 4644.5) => 7.11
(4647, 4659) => 7.05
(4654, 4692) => 7.16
